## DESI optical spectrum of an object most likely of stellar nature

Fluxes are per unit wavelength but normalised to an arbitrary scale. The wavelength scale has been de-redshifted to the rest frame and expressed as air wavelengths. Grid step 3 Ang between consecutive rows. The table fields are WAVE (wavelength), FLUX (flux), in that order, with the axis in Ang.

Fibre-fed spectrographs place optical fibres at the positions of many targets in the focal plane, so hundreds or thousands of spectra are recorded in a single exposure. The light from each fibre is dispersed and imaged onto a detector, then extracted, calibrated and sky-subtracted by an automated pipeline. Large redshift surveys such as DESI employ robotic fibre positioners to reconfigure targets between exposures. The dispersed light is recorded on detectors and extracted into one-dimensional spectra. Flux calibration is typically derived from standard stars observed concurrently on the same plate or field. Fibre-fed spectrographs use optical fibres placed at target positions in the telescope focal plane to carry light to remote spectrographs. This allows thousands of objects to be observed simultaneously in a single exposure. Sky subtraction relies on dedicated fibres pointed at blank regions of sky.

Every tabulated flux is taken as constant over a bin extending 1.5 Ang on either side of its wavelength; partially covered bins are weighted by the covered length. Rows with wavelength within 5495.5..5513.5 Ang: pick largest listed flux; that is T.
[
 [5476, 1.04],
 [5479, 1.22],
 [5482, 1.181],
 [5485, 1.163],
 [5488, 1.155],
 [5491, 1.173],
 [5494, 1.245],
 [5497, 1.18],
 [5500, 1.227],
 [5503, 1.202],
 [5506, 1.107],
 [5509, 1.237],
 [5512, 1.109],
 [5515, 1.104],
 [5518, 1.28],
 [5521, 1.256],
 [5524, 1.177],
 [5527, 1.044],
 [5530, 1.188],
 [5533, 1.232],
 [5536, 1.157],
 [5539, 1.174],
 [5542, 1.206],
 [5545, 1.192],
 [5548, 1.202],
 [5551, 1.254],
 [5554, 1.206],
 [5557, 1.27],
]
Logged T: 1.237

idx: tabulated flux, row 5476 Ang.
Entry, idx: 1.04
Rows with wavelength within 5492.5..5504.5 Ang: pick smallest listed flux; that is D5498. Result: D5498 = 1.18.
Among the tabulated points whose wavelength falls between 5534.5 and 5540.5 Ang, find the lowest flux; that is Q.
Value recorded 1.157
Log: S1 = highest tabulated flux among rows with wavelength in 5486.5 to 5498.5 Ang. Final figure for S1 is 1.245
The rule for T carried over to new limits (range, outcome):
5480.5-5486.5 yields 1.181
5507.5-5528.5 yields 1.28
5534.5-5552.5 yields 1.254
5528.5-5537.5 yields 1.232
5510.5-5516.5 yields 1.109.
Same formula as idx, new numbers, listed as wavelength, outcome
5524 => 1.177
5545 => 1.192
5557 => 1.27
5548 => 1.202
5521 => 1.256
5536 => 1.157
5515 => 1.104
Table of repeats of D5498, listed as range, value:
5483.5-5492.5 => 1.155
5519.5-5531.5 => 1.044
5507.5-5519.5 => 1.104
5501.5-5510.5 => 1.107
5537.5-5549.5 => 1.174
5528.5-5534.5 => 1.188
